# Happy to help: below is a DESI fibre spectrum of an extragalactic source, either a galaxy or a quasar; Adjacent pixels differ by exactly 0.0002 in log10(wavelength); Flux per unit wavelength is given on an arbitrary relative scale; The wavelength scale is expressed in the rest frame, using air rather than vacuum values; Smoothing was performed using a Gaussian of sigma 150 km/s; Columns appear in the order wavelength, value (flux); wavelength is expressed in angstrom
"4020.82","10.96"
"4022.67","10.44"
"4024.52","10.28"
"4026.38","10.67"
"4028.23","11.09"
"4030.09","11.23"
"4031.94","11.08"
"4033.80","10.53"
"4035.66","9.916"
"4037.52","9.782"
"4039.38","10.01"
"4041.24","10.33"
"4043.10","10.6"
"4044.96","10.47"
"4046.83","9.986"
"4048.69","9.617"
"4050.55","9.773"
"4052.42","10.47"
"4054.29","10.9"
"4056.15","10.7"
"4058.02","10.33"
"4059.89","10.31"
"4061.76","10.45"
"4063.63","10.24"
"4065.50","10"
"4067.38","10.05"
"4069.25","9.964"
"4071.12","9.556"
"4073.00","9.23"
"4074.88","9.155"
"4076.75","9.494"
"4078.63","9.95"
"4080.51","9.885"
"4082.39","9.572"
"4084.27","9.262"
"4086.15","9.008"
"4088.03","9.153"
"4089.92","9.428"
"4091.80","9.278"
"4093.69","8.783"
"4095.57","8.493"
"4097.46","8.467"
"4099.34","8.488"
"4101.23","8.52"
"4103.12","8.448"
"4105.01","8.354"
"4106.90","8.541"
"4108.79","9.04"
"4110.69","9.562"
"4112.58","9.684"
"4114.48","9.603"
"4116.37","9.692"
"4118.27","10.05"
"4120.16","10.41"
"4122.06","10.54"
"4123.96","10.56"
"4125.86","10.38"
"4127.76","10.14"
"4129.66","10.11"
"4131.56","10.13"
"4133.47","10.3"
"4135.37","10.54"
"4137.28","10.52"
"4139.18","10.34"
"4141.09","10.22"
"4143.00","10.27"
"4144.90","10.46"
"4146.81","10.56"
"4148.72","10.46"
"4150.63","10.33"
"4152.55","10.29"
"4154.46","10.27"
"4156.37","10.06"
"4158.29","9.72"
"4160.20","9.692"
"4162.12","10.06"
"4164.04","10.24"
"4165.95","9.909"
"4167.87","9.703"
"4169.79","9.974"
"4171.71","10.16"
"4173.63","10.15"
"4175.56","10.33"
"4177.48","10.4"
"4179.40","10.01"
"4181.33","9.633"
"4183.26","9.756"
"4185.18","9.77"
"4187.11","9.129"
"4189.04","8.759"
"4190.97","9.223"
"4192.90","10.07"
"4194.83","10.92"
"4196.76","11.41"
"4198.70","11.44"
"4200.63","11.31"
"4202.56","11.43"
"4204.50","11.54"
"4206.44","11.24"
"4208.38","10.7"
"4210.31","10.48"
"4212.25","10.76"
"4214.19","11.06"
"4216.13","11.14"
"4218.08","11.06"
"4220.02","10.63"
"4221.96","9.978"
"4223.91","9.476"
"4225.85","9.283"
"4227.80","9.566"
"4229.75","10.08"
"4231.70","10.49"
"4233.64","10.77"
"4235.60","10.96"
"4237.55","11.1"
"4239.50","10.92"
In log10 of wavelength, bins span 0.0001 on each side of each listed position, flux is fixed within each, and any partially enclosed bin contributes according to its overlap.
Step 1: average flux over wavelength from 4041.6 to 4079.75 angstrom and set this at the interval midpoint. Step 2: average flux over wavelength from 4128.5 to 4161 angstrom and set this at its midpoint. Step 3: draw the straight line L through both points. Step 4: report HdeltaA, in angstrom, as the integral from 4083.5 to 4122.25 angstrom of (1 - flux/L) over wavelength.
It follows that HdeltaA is 3.8 angstrom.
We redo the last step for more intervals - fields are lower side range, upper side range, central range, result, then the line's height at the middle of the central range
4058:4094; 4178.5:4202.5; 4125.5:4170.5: -1.0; 9.98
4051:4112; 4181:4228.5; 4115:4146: -1.4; 9.84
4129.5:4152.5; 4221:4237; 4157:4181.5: 0.6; 10.3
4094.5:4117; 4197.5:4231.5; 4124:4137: -1.4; 9.3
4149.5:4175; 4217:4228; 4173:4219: -2.1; 10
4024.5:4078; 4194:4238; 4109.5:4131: 0.8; 10.4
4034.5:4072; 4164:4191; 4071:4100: 2.6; 10.1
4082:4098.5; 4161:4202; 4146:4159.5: -0.6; 9.78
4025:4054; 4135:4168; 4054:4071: 0.1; 10.3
